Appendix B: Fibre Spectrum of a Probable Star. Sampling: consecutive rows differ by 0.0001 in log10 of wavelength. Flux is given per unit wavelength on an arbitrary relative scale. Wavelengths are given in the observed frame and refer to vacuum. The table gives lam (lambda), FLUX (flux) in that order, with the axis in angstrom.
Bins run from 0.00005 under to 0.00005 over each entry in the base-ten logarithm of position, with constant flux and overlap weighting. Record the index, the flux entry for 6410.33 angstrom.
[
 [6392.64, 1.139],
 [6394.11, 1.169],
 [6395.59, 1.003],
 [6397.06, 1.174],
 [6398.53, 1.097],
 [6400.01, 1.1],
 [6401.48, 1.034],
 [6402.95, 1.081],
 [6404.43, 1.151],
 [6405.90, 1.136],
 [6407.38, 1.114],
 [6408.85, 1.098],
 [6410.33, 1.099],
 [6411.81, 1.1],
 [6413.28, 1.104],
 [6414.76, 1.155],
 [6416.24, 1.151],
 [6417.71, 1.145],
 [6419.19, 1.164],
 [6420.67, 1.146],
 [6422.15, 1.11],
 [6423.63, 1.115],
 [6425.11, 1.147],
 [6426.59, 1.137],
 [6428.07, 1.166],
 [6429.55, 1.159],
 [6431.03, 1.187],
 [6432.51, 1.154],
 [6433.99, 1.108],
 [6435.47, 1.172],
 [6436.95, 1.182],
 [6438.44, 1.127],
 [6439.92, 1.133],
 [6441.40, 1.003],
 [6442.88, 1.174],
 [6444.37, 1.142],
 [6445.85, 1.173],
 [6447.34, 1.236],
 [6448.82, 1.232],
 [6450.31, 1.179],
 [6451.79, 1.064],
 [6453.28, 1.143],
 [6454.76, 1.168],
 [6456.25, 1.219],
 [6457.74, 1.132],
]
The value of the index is 1.099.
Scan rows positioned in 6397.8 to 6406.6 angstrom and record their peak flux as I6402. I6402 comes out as 1.151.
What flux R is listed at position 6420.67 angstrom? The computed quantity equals 1.146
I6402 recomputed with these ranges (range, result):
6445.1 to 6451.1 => 1.236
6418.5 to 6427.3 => 1.164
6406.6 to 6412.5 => 1.114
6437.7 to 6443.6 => 1.174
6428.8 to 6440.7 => 1.187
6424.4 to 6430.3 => 1.166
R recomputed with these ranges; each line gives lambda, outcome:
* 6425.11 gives 1.147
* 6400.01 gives 1.1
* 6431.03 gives 1.187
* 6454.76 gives 1.168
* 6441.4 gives 1.003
